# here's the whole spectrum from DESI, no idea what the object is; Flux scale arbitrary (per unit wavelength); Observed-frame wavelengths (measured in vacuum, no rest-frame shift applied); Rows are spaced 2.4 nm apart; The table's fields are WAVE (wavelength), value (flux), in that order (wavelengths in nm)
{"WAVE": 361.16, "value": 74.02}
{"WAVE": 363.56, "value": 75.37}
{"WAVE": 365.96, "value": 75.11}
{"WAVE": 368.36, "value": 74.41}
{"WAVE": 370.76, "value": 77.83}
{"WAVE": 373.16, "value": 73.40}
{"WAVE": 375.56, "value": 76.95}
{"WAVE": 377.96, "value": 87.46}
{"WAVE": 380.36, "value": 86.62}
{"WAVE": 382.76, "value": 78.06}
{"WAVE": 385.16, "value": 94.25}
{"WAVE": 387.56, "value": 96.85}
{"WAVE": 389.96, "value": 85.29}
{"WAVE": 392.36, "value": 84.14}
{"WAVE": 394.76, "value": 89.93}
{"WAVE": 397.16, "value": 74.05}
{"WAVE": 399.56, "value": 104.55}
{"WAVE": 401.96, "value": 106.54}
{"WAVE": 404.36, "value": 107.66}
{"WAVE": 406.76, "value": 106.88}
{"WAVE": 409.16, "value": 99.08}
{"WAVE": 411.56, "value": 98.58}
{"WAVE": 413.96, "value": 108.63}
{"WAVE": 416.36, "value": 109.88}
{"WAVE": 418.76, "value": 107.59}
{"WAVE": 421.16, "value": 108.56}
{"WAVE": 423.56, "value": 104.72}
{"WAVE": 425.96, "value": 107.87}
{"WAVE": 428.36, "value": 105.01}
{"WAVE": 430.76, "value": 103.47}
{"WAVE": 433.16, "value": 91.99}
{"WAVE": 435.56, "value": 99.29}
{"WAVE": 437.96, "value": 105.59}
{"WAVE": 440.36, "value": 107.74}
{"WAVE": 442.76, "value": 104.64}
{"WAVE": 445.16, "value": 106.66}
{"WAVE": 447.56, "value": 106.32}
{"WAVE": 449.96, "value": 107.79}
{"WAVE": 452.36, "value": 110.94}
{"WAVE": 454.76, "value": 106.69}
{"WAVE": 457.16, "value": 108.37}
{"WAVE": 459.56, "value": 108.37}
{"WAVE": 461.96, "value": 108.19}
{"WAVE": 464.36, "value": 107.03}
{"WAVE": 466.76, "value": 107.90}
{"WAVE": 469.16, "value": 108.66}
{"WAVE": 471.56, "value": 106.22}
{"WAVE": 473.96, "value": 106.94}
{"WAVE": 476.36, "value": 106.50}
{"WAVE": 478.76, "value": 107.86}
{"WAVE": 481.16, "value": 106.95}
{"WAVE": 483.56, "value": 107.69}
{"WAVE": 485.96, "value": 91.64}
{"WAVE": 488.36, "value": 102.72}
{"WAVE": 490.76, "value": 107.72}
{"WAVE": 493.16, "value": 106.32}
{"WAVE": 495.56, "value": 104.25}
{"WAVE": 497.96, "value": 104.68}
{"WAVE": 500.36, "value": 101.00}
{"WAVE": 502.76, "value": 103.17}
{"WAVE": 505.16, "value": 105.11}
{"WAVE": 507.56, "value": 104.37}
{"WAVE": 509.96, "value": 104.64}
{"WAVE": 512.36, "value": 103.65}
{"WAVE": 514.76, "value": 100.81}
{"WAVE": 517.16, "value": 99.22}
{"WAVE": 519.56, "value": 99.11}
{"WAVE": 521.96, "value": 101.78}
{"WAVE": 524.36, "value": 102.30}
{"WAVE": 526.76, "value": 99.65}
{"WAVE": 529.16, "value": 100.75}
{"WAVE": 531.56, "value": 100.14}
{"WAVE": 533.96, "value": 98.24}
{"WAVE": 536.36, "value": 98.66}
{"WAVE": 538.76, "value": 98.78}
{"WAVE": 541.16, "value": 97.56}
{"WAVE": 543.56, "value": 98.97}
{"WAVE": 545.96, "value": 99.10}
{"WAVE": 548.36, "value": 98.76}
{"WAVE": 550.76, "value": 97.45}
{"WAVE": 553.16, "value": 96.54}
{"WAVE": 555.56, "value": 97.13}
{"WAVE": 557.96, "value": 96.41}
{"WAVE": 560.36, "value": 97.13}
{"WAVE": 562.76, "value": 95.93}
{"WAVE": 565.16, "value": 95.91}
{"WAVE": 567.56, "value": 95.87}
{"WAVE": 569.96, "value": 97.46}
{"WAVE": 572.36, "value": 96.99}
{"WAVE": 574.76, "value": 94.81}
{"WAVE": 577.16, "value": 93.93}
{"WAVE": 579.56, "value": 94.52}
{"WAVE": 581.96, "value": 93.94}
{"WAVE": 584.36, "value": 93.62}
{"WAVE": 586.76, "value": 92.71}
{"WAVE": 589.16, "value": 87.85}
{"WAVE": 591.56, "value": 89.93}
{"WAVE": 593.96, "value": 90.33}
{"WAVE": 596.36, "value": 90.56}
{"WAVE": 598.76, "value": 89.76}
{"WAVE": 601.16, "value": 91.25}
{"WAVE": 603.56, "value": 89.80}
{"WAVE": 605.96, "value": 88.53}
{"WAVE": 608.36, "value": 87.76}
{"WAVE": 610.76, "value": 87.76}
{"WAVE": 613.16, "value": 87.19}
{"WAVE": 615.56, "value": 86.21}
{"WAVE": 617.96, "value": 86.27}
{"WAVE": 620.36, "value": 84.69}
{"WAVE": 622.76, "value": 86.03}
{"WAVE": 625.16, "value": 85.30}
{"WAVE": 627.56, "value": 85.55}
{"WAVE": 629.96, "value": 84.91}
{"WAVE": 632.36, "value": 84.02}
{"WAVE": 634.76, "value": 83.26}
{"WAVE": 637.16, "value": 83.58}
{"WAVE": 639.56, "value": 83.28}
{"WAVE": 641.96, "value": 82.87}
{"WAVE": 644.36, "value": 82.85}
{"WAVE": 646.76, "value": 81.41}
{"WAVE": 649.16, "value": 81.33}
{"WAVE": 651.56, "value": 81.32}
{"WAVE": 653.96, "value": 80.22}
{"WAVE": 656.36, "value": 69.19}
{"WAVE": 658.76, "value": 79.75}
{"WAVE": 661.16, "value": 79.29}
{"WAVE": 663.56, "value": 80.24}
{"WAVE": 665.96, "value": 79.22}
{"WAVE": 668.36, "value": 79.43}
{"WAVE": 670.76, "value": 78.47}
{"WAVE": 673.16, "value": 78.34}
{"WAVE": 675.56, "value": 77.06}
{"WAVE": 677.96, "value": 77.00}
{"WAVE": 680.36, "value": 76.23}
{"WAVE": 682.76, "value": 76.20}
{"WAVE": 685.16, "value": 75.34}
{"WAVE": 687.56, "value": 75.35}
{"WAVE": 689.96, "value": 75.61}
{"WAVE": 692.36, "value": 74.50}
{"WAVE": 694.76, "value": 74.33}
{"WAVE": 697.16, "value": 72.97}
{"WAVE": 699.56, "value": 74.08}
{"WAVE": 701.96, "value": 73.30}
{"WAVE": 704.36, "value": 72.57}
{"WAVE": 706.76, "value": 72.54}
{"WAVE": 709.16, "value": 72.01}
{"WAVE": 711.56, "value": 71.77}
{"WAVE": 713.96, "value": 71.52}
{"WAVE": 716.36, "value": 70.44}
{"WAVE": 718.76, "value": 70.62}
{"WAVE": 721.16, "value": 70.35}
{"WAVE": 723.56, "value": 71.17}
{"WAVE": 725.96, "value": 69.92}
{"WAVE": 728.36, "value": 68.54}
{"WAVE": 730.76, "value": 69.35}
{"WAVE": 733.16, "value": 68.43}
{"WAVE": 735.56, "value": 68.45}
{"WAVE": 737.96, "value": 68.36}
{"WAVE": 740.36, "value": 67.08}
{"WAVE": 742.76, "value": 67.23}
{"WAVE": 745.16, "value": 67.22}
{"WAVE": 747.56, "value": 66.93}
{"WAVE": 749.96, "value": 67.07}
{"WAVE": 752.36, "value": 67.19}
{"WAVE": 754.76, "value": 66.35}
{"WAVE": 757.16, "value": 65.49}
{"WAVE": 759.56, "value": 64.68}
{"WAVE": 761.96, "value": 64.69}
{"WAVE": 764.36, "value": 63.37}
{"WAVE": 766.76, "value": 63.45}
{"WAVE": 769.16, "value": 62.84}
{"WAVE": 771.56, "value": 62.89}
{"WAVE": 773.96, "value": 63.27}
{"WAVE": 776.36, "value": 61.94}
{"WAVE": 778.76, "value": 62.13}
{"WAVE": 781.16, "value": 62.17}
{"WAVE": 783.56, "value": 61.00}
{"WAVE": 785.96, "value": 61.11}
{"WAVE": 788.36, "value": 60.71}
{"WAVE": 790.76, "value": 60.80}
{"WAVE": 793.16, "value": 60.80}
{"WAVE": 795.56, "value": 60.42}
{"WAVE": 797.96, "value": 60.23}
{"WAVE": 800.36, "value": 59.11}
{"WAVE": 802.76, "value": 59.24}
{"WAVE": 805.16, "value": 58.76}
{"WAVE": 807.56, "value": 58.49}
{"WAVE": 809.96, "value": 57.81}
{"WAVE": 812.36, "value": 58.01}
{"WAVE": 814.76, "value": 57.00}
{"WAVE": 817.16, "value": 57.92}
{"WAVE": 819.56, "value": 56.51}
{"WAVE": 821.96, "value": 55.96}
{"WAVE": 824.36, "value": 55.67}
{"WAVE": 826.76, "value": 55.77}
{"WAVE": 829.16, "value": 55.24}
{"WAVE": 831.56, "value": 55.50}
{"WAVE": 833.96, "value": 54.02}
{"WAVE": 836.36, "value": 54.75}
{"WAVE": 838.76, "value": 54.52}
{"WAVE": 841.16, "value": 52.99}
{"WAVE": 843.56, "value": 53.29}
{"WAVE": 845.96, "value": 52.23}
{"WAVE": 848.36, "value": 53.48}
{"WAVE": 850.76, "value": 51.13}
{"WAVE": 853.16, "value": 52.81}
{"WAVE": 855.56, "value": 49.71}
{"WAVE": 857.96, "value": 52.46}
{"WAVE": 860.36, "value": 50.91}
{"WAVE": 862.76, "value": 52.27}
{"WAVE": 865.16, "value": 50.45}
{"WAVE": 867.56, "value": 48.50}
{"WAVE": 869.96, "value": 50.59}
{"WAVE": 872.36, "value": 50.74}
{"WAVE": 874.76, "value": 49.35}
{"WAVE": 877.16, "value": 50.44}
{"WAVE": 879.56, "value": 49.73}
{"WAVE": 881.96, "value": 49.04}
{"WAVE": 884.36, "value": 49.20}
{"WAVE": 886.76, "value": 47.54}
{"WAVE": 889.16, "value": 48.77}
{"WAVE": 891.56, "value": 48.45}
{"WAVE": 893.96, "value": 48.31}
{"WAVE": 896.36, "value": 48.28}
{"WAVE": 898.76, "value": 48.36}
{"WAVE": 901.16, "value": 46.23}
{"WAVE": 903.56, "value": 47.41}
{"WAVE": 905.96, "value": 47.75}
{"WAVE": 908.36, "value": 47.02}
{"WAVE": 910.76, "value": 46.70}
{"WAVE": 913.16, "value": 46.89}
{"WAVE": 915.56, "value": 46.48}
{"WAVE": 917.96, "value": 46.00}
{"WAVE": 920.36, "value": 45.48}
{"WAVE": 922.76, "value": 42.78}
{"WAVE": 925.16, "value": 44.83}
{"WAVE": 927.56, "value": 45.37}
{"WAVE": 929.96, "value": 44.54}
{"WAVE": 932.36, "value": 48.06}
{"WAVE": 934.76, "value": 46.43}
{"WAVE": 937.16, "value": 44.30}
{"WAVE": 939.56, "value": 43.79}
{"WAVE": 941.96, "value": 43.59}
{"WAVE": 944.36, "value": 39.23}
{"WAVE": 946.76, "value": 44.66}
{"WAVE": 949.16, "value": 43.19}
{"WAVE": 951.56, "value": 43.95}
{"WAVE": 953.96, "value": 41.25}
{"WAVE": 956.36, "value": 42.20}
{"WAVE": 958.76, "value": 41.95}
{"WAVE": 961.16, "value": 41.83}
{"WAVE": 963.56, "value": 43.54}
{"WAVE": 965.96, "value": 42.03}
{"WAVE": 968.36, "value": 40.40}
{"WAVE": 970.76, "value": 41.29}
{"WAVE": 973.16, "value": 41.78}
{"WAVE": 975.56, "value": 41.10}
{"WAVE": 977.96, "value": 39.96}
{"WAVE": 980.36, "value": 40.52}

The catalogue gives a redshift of 0.00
